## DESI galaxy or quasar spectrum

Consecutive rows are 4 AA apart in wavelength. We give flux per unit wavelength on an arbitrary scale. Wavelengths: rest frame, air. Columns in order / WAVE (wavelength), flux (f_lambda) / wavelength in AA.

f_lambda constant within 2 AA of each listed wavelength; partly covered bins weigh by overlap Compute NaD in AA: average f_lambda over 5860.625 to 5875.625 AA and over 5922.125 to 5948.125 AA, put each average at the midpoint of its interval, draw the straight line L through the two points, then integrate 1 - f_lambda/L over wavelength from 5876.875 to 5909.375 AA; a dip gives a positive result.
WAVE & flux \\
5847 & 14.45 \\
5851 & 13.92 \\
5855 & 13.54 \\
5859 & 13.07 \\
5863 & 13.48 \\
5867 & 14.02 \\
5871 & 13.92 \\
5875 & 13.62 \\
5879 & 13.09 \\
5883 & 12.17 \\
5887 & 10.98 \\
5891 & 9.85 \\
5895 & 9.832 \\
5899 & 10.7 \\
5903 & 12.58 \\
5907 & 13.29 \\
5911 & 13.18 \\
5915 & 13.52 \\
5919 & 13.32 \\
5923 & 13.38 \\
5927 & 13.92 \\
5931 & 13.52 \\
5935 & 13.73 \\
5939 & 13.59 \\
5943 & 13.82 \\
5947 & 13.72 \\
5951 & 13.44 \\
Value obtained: 5.1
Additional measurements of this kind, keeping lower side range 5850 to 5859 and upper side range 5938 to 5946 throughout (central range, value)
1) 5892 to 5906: 2.6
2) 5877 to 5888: 1.2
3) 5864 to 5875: -0.2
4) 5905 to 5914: 0.3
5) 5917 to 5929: 0.1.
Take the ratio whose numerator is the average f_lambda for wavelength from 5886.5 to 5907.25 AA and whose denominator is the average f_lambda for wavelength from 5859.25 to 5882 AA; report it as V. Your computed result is 0.82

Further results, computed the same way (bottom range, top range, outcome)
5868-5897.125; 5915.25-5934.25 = 1.13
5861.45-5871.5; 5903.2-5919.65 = 0.96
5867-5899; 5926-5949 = 1.14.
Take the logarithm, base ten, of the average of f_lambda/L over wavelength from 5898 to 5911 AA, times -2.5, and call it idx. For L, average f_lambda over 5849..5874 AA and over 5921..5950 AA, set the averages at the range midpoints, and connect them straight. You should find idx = 0.10 mag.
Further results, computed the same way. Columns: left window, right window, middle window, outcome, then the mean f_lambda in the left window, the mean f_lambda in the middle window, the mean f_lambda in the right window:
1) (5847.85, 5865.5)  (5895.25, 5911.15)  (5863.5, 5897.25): 0.05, 13.6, 12.2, 12.1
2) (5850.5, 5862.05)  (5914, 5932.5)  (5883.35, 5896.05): 0.27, 13.5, 10.5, 13.5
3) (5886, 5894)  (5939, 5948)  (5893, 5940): -0.08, 10.3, 12.9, 13.7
